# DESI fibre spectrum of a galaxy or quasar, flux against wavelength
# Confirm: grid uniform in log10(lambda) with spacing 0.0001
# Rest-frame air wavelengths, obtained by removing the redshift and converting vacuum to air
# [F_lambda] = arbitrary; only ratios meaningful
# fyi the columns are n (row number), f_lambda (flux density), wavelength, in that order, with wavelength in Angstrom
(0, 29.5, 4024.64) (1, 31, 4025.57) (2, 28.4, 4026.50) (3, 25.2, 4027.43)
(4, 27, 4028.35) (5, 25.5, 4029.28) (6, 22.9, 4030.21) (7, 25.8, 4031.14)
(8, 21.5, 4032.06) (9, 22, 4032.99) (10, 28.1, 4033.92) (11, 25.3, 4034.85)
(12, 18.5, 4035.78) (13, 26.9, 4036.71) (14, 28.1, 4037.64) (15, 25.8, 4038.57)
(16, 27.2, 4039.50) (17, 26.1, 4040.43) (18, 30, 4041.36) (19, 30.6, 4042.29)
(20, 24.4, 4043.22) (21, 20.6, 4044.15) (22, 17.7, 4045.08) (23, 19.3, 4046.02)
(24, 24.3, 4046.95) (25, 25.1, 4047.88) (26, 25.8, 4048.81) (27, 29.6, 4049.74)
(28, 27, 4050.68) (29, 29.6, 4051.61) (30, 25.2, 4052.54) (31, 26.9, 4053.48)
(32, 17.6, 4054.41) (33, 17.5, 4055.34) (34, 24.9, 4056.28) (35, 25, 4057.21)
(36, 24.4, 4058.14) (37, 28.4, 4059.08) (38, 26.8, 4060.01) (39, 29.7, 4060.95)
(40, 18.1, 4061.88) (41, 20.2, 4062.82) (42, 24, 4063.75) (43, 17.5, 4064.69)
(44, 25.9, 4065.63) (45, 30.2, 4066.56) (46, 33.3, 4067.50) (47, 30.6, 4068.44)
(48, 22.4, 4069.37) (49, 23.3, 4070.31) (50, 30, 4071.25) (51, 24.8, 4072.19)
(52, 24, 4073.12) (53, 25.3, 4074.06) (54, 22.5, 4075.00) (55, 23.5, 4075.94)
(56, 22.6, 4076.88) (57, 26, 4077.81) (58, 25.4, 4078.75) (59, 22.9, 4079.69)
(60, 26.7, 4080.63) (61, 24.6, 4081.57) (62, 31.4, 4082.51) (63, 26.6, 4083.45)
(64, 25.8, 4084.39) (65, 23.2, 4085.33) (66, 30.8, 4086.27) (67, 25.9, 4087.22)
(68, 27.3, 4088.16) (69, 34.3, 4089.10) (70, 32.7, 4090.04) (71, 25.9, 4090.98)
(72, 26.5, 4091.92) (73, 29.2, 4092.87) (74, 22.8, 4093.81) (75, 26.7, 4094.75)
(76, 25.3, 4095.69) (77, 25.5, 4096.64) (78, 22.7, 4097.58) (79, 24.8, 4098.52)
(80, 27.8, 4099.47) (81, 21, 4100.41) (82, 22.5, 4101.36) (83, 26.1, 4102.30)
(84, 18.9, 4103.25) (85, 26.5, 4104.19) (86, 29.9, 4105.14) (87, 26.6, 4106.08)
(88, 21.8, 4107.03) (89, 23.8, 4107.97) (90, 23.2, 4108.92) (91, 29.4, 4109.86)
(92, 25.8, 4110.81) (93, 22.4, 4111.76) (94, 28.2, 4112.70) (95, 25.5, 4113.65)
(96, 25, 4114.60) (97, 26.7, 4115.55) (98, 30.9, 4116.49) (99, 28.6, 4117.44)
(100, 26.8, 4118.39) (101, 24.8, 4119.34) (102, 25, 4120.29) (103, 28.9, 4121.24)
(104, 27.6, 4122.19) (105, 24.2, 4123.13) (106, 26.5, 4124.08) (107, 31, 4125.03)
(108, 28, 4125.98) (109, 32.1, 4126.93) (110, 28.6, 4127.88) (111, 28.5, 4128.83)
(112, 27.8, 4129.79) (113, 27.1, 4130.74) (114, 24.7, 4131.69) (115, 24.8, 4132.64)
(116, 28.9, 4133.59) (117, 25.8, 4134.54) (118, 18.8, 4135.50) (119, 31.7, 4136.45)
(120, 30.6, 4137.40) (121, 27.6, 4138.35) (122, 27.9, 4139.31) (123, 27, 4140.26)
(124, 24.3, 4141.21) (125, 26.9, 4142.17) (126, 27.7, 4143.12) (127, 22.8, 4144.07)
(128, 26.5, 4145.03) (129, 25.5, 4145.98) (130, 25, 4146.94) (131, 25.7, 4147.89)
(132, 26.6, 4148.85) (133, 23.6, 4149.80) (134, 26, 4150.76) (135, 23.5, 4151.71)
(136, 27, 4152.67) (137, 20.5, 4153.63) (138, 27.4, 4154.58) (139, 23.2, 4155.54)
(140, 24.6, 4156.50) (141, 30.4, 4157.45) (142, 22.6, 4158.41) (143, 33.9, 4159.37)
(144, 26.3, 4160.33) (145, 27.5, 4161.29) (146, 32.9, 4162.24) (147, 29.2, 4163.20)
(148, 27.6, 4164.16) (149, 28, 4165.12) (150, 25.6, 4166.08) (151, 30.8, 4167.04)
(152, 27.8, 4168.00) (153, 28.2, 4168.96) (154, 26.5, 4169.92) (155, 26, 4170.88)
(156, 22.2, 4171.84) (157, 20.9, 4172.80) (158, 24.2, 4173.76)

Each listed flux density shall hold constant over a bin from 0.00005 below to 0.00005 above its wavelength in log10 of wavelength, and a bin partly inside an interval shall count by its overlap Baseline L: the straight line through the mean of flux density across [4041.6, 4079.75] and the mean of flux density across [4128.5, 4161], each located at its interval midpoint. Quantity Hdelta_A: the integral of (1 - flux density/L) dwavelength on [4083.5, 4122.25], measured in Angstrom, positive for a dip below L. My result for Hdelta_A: -1.0 Angstrom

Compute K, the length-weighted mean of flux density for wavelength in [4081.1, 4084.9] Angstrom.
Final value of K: 27.1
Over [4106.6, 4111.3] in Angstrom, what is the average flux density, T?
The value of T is 24.8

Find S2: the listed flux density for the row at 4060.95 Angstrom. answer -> 29.7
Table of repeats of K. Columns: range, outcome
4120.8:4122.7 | 28.3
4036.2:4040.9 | 26.7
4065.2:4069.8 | 28.6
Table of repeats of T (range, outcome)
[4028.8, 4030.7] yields 24.2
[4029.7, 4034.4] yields 24.1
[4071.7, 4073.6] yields 24.5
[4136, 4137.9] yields 31.2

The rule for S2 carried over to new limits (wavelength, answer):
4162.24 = 32.9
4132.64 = 24.8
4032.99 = 22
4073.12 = 24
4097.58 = 22.7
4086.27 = 30.8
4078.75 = 25.4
